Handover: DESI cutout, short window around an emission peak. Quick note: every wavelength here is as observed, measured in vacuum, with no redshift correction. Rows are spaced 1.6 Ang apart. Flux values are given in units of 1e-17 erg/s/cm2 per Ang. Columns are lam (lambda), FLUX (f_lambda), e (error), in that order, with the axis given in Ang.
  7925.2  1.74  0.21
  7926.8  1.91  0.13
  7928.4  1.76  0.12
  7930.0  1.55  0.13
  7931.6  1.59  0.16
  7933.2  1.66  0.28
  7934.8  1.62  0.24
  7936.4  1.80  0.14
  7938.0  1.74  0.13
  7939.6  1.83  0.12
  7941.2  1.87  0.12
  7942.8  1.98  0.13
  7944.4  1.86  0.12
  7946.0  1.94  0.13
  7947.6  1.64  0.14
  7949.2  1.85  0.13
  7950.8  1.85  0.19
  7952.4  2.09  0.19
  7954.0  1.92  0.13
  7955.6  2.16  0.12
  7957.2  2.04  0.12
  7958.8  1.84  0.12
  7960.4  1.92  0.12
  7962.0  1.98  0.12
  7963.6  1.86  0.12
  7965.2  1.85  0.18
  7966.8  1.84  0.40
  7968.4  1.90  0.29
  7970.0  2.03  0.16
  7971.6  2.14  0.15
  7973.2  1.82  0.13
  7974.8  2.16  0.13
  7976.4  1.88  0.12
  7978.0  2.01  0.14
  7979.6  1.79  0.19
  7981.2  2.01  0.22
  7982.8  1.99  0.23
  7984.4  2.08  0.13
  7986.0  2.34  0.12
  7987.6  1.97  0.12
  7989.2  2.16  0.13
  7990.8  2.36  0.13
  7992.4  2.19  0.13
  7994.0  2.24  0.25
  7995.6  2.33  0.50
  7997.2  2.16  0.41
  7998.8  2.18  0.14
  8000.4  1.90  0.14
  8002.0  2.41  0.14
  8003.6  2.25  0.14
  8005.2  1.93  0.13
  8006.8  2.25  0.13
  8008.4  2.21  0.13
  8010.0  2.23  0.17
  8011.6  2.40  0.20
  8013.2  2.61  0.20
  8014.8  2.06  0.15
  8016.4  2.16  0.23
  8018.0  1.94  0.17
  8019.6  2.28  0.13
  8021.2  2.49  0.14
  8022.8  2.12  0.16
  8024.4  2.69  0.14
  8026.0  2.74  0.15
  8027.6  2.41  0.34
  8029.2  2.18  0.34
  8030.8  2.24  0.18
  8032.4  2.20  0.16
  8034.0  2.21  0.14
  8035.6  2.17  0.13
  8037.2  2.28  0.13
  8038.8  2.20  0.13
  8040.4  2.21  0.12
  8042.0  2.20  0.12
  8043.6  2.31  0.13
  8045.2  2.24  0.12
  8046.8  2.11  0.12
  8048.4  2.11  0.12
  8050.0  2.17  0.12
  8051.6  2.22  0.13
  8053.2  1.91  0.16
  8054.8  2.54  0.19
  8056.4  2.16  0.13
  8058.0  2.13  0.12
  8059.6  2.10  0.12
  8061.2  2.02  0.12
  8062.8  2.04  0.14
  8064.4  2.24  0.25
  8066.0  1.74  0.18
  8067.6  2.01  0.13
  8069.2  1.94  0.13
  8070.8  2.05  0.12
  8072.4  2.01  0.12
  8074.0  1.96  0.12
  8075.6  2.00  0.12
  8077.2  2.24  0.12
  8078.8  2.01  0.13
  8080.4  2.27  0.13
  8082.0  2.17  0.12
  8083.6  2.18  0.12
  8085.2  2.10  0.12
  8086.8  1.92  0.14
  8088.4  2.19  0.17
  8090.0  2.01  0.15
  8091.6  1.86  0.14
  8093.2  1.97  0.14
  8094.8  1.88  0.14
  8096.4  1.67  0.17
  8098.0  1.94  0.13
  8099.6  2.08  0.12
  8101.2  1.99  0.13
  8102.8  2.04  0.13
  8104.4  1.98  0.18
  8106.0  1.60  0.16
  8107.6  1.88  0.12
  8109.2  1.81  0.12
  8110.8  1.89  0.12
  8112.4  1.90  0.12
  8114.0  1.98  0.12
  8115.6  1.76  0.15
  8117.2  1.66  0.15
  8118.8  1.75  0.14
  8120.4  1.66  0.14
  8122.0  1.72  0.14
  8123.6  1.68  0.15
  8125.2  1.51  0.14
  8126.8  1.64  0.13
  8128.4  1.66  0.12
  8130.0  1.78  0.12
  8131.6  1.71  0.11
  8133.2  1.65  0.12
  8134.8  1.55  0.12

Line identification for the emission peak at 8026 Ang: Hbeta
